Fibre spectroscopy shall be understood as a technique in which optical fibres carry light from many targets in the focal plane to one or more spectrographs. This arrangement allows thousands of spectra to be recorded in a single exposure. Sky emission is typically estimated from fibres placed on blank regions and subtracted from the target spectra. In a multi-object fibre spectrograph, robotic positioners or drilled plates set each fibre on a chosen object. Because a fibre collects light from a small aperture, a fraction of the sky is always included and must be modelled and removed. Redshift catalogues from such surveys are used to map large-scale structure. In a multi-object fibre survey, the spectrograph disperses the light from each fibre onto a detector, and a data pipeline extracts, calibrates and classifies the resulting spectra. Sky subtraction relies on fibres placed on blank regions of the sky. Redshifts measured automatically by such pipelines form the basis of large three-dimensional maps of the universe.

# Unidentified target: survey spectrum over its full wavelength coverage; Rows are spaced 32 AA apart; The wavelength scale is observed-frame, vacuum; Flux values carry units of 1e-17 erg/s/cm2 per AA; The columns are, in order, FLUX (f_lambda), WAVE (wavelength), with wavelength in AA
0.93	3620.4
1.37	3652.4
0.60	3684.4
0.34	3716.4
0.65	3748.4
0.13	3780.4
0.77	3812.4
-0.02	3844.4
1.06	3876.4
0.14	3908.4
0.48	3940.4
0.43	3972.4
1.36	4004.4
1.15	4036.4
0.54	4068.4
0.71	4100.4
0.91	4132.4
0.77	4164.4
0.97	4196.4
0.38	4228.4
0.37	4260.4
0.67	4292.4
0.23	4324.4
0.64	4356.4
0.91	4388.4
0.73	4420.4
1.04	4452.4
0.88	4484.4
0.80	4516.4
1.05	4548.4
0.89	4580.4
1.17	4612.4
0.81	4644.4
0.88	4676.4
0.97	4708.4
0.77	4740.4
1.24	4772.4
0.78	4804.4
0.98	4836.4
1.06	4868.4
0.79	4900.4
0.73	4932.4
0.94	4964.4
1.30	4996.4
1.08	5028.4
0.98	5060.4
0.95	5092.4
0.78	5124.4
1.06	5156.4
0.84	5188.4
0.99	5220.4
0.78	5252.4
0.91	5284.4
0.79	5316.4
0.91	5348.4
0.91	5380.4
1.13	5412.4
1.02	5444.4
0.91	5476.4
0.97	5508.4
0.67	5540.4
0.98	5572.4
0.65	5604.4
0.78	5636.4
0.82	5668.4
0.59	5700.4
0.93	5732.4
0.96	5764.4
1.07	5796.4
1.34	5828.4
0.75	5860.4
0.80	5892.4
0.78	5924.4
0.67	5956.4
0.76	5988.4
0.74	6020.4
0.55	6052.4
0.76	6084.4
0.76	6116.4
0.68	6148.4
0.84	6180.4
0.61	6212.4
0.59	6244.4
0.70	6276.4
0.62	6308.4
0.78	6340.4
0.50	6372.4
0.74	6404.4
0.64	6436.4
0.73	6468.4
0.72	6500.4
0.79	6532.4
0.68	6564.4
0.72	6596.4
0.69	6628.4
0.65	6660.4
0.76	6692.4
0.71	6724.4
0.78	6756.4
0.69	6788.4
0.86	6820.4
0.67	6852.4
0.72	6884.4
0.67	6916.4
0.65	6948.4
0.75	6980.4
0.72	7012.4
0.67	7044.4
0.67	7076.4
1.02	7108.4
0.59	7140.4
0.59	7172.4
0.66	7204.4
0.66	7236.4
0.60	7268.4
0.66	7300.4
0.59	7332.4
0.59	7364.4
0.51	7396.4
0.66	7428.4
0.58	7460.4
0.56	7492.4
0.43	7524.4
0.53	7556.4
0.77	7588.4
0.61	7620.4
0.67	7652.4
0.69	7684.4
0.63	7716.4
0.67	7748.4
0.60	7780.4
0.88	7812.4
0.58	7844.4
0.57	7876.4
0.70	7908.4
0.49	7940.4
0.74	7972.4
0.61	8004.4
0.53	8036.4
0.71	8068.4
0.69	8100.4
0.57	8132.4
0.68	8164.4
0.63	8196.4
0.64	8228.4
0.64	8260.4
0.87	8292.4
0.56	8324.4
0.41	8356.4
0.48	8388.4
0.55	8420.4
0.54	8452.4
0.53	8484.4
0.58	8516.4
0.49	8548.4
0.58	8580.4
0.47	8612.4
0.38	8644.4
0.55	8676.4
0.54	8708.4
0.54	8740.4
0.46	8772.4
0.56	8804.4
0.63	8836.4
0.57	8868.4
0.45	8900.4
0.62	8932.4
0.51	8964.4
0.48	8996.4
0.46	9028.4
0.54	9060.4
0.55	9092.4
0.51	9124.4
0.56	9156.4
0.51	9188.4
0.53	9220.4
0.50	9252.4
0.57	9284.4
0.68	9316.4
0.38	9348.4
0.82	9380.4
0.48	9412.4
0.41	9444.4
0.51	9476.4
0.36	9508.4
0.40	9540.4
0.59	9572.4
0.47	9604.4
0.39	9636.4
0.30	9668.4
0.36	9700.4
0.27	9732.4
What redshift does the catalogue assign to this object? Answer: 0.082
